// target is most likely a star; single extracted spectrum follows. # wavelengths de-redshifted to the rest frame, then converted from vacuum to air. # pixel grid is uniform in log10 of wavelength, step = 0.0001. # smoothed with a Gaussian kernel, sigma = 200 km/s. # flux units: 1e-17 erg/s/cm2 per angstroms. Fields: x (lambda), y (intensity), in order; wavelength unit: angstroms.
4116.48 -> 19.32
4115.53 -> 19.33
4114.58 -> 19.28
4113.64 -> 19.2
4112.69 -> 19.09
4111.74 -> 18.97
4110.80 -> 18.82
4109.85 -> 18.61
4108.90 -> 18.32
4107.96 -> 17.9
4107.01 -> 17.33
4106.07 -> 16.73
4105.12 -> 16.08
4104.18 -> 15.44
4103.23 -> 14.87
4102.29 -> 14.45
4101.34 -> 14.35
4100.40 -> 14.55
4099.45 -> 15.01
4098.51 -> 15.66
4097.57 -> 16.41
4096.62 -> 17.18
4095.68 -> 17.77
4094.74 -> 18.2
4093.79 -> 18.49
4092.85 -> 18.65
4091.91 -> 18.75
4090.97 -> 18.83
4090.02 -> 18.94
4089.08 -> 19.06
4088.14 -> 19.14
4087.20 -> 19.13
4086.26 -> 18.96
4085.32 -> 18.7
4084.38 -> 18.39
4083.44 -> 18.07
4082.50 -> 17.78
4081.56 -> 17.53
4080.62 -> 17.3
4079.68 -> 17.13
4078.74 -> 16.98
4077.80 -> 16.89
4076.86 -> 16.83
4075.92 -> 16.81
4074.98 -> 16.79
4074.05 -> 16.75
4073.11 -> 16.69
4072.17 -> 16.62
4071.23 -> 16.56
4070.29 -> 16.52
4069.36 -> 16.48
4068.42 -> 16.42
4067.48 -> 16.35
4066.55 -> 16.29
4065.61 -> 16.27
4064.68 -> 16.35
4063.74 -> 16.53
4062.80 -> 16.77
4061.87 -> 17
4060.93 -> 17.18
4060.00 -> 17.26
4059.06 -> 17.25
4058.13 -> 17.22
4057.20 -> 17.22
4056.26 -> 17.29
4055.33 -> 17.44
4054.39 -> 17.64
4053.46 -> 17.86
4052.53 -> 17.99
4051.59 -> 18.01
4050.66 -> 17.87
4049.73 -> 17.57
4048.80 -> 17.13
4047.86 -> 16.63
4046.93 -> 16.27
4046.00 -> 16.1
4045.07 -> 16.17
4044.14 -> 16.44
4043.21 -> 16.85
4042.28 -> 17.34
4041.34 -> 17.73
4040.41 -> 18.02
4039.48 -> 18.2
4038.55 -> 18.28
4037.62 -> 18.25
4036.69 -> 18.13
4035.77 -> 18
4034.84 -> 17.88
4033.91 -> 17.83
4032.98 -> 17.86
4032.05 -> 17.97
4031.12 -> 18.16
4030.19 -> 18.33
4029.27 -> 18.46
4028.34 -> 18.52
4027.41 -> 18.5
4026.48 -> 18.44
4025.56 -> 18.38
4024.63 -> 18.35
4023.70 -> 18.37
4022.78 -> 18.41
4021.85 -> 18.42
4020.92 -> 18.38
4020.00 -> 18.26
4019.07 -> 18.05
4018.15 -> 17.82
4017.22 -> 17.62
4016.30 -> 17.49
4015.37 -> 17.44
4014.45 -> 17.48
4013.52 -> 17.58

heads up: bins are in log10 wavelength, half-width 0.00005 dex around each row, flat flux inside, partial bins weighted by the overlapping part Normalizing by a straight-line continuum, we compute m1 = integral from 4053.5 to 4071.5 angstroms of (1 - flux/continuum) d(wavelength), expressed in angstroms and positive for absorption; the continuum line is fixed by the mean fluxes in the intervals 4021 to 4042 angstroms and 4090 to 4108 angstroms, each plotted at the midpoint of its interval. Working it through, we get 0.65 angstroms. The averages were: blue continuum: 18.2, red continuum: 16.7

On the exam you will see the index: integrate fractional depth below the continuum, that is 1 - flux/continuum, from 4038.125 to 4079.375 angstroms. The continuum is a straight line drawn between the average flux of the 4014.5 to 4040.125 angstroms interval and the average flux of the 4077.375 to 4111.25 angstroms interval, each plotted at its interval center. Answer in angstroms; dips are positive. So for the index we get 1.8 angstroms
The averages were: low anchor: 18.1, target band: 17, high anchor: 17.4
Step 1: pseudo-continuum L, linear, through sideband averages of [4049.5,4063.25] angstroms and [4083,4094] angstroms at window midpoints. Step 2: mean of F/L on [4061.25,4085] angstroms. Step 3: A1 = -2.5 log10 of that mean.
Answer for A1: 0.08 mag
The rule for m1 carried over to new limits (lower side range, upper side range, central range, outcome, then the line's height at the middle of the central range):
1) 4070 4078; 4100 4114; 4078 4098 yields -1.6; 16.8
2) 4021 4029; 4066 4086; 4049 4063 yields 0.1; 17.6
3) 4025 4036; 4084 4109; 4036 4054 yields 0.6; 18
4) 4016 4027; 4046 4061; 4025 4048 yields 0.1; 17.8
